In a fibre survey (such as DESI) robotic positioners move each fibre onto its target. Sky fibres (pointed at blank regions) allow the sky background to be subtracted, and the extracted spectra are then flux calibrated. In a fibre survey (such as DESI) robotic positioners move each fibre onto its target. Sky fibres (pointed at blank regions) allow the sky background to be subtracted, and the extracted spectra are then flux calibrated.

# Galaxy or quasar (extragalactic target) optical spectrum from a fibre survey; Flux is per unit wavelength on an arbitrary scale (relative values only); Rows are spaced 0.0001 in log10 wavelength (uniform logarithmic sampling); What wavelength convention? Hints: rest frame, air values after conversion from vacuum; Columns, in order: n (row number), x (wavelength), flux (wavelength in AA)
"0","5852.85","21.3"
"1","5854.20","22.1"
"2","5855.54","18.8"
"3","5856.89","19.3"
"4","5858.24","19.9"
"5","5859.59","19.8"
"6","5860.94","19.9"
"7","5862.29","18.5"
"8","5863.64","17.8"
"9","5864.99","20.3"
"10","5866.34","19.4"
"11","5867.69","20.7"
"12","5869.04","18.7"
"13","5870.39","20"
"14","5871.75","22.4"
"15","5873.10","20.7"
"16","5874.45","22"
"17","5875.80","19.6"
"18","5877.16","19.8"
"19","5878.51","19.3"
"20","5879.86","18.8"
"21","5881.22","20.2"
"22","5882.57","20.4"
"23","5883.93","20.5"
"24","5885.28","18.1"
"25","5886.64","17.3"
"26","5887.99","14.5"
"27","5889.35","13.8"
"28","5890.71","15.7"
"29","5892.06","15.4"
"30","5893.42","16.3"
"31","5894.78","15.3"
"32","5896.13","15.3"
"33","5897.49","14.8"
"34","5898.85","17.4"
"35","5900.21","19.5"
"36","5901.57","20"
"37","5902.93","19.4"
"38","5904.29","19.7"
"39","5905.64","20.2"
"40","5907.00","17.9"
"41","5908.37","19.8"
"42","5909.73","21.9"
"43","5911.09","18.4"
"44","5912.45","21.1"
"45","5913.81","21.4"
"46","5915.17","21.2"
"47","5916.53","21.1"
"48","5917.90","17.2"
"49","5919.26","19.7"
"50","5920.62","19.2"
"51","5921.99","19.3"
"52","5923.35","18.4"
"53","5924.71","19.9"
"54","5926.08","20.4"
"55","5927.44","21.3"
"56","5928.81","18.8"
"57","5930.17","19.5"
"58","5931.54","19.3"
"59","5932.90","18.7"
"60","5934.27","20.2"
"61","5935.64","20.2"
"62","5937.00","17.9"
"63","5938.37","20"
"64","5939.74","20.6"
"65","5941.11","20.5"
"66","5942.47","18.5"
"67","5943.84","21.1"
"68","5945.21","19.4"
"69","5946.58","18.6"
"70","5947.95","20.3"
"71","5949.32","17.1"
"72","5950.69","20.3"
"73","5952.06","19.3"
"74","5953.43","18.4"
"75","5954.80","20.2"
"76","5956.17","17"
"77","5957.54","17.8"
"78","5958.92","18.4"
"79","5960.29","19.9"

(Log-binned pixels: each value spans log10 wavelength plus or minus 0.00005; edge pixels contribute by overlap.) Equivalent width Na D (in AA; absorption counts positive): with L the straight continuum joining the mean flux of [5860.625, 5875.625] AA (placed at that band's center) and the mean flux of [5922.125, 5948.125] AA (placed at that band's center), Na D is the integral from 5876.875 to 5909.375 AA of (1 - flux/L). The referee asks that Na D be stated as 3.23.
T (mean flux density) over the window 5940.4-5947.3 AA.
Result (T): 19.6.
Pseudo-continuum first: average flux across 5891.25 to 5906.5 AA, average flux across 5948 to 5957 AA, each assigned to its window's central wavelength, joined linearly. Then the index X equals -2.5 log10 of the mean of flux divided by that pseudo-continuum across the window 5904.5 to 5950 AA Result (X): -0.083 mag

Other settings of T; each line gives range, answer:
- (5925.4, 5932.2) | 19.9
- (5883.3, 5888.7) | 17.6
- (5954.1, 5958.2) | 18.4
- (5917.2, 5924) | 18.8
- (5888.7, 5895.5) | 15.3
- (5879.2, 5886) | 19.6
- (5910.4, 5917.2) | 20.7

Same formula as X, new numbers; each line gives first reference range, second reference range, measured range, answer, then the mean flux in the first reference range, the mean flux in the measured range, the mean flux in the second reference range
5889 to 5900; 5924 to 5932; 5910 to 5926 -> -0.07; 15.7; 19.8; 19.9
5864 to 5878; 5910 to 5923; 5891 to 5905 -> 0.16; 20.3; 17.3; 19.9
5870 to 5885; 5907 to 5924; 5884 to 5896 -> 0.25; 20.3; 16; 19.8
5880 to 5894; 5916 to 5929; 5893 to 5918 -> -0.02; 17.3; 18.9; 19.5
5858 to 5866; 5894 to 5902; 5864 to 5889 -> -0.06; 19.3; 19.5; 16.9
